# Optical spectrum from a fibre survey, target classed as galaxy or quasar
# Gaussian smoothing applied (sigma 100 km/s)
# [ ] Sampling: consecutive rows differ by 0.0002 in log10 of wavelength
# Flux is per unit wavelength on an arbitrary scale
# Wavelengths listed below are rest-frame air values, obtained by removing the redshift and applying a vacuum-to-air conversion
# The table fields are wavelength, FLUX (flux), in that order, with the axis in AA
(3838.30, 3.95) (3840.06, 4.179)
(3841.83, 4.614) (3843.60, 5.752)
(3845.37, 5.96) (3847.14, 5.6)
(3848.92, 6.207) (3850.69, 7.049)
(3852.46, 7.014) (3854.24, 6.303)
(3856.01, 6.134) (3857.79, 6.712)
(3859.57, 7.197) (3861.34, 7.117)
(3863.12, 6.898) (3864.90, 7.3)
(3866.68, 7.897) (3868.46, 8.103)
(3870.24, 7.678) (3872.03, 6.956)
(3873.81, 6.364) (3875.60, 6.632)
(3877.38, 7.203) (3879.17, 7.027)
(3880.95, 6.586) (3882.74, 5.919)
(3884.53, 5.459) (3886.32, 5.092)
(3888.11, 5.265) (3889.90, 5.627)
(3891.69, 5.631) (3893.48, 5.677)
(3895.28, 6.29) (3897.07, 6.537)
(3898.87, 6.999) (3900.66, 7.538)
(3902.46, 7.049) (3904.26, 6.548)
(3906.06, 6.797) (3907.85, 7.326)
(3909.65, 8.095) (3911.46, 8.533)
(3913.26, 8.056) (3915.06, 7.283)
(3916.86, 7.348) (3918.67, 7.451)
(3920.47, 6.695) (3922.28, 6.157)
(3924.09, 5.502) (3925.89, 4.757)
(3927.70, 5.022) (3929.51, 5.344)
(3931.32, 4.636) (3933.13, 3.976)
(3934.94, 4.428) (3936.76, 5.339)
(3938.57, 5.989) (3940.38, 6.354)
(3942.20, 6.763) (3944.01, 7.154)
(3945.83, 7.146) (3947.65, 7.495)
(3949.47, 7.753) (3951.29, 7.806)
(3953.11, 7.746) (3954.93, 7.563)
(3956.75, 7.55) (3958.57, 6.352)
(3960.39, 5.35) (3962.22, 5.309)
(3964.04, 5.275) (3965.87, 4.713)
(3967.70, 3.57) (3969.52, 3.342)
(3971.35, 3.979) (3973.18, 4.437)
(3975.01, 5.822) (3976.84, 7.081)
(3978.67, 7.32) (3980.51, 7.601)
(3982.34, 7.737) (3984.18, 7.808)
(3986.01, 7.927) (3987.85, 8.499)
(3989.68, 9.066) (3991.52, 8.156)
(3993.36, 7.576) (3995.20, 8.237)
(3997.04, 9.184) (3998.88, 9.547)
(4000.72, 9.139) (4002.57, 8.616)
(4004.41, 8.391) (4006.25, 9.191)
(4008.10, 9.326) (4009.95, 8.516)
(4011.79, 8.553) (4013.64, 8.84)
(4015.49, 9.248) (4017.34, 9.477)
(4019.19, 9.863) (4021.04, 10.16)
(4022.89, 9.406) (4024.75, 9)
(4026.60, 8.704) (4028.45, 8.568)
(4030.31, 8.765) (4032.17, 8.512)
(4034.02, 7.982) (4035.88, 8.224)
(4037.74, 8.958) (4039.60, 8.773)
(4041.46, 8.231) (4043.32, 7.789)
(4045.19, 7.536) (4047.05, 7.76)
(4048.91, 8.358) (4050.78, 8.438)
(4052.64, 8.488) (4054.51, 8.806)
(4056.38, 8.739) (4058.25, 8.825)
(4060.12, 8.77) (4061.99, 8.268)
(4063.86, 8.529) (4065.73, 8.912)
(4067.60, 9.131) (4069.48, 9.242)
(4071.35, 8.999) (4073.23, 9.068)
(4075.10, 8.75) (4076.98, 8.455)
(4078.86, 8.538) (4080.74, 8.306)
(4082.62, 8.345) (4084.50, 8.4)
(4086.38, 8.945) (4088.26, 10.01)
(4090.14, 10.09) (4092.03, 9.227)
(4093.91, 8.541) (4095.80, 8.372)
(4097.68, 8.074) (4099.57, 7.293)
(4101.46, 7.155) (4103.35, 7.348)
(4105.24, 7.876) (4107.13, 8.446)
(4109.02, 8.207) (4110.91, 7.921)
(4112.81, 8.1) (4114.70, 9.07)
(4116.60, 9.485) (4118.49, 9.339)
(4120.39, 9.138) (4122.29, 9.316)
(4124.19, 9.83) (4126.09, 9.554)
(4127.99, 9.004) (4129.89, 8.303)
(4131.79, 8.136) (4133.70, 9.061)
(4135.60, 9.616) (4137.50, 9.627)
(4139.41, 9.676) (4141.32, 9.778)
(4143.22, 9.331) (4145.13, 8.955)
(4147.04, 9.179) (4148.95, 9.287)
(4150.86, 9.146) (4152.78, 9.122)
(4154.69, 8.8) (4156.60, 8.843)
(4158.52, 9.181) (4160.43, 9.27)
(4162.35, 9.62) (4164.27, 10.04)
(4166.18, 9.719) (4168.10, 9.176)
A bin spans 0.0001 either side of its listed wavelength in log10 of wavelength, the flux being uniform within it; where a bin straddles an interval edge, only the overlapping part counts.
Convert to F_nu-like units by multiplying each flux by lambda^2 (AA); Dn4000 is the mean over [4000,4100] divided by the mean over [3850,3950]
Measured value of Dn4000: 1.44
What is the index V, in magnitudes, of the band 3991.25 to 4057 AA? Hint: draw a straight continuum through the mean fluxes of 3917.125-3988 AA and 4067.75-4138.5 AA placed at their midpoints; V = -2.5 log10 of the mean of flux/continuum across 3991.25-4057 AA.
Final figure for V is -0.18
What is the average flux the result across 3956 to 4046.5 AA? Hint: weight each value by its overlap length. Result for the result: 7.79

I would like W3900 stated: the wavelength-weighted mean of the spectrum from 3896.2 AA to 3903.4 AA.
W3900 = 7.03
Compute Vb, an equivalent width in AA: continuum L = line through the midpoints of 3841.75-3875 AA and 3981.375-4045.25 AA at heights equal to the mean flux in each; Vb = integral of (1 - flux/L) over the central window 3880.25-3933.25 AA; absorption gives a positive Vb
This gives 7.2 AA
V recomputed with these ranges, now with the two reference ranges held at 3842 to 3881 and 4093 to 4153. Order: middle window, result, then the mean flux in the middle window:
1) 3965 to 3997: 0.15 mag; 6.72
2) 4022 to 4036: -0.08 mag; 8.67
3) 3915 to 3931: 0.19 mag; 6.06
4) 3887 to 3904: 0.12 mag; 6.29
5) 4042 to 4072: -0.03 mag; 8.53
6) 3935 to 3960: 0.08 mag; 6.88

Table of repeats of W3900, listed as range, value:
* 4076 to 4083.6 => 8.41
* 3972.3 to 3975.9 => 5.13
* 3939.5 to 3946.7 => 6.85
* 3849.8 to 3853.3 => 7.04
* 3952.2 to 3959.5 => 7.31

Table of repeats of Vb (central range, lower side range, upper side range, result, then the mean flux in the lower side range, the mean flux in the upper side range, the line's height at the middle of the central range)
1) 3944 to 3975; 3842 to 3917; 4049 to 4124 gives 6.03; 6.71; 8.65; 7.46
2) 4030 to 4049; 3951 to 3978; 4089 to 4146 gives -2.71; 5.69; 8.8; 7.22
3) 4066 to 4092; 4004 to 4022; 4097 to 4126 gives -0.74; 9.18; 8.48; 8.71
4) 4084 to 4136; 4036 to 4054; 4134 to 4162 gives 1.18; 8.27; 9.28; 8.9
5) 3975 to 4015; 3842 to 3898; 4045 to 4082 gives -2.47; 6.46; 8.62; 7.85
